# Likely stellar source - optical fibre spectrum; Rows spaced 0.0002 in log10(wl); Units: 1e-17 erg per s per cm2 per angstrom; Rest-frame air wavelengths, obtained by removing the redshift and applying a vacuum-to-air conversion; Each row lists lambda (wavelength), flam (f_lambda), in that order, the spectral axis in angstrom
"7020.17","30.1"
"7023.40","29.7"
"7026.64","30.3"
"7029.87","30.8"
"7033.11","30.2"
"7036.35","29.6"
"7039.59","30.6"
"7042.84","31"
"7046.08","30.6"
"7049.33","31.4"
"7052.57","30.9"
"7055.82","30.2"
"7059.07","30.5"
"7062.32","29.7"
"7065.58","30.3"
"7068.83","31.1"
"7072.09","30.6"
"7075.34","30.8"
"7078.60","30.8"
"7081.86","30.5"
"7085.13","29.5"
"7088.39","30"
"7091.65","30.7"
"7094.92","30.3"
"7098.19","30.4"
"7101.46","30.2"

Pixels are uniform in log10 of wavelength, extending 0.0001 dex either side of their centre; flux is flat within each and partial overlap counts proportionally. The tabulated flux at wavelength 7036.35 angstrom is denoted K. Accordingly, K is 29.6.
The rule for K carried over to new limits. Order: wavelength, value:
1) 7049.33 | 31.4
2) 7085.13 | 29.5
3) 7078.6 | 30.8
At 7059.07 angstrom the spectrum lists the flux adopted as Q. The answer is 30.5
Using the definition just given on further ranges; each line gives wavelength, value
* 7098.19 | 30.4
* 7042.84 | 31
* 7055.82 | 30.2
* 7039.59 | 30.6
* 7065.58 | 30.3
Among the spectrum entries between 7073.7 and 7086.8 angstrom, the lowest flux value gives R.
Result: 29.5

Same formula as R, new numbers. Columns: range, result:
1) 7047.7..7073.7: 29.7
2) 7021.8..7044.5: 29.6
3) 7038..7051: 30.6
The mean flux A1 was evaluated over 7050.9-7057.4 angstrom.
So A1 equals 30.6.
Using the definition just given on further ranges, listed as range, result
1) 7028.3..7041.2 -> 30.3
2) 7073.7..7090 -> 30.3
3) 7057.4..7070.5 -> 30.4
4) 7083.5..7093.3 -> 30.1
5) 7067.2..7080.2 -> 30.8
